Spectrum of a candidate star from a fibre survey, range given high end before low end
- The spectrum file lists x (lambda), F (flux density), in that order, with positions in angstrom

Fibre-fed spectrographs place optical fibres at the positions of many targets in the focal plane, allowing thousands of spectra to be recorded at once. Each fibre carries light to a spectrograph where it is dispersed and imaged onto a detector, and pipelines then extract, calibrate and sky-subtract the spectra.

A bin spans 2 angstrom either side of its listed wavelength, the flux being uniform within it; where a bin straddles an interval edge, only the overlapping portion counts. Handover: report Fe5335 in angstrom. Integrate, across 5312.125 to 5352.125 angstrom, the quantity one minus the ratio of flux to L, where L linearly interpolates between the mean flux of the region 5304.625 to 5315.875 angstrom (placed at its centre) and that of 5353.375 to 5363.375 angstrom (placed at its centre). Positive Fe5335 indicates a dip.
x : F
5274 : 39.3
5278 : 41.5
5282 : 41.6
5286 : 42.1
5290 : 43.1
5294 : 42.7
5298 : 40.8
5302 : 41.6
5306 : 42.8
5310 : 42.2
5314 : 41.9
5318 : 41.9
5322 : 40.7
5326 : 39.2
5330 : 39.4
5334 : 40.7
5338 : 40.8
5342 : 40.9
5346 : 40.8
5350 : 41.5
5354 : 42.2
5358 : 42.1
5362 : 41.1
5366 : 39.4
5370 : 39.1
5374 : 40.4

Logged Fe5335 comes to 1.2 angstrom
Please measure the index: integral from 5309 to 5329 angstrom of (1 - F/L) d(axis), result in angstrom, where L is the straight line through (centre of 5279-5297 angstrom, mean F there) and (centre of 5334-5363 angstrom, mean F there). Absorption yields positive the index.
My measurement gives 0.3 angstrom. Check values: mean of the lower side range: 42.2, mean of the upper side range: 41.3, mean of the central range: 41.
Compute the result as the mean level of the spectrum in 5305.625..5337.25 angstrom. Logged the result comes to 41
